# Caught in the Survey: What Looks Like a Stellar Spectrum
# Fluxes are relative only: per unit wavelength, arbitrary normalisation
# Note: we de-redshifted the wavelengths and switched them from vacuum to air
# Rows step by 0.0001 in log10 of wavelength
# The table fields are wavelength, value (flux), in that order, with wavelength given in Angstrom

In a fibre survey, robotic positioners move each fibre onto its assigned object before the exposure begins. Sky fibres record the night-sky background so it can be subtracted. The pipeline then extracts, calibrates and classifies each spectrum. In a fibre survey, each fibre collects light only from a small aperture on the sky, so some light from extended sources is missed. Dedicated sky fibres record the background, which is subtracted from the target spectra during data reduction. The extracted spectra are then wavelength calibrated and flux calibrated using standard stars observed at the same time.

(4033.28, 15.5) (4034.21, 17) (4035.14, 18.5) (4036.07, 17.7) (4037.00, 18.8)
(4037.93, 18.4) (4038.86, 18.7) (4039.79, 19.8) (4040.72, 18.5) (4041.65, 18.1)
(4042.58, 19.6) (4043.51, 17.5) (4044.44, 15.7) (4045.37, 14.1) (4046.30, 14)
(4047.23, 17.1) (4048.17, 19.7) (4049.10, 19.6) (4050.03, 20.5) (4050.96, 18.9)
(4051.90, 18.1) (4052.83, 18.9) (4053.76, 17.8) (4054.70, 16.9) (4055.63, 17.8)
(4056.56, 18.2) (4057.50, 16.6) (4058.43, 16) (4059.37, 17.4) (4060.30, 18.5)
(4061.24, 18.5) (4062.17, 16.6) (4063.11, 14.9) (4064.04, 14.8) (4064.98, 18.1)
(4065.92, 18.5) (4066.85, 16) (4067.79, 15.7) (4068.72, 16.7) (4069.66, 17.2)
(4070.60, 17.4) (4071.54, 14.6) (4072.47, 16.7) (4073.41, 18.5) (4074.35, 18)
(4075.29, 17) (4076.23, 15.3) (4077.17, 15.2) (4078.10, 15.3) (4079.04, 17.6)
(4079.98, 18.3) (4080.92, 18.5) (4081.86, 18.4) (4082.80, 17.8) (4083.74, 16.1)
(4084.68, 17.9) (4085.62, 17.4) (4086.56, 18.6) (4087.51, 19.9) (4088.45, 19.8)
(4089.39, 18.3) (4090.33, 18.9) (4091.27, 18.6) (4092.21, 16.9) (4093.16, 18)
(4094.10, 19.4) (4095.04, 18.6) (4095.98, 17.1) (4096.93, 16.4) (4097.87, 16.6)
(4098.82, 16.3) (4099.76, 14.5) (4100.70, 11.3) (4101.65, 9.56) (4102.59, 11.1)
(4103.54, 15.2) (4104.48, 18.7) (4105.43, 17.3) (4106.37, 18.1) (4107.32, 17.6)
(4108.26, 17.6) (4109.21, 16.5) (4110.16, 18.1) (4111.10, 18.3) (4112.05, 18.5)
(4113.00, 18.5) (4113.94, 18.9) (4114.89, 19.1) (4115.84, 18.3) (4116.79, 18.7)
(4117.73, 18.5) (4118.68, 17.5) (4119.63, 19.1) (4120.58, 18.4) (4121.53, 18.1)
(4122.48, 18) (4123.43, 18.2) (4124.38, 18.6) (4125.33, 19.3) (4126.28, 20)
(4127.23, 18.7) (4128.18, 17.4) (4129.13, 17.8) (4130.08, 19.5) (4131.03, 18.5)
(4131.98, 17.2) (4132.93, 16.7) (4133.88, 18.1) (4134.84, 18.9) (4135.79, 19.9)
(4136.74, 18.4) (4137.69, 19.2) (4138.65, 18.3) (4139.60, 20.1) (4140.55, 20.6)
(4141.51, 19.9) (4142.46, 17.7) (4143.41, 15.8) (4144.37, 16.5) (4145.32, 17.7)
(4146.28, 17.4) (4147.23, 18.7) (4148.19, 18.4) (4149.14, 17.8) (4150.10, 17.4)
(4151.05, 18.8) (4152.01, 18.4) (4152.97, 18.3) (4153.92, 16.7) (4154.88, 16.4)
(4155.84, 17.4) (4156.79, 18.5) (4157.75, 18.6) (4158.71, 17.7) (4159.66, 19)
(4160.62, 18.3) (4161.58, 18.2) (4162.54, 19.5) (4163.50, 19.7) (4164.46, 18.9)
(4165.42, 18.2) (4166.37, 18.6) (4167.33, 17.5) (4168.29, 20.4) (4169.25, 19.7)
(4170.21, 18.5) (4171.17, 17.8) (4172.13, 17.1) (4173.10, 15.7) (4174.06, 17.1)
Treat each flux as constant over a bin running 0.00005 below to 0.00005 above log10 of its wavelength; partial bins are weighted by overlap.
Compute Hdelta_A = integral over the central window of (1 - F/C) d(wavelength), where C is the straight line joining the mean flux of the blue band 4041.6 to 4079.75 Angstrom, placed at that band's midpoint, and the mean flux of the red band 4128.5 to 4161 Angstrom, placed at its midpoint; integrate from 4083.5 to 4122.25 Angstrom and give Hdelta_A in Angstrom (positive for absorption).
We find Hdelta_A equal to 0.6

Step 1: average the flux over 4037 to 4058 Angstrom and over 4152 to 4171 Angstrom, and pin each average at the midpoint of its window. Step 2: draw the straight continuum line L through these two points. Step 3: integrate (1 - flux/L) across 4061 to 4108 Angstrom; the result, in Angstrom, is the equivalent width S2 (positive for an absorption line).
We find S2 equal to 3.20 Angstrom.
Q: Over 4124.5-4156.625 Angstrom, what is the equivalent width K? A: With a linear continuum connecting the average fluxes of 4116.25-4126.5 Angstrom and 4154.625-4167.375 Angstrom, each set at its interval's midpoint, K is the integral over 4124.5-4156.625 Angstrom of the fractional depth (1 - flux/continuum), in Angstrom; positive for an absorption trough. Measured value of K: 0.4 Angstrom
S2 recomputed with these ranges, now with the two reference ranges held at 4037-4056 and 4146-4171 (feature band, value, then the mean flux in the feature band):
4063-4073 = 0.9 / 16.5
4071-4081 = 0.7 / 16.8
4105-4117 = 0.1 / 18.1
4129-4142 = -0.4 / 18.8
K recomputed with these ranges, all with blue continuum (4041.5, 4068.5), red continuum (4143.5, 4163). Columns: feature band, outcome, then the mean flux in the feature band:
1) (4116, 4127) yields -0.51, 18.6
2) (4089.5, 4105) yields 1.31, 16.1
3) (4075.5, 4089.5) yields -0.05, 17.6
